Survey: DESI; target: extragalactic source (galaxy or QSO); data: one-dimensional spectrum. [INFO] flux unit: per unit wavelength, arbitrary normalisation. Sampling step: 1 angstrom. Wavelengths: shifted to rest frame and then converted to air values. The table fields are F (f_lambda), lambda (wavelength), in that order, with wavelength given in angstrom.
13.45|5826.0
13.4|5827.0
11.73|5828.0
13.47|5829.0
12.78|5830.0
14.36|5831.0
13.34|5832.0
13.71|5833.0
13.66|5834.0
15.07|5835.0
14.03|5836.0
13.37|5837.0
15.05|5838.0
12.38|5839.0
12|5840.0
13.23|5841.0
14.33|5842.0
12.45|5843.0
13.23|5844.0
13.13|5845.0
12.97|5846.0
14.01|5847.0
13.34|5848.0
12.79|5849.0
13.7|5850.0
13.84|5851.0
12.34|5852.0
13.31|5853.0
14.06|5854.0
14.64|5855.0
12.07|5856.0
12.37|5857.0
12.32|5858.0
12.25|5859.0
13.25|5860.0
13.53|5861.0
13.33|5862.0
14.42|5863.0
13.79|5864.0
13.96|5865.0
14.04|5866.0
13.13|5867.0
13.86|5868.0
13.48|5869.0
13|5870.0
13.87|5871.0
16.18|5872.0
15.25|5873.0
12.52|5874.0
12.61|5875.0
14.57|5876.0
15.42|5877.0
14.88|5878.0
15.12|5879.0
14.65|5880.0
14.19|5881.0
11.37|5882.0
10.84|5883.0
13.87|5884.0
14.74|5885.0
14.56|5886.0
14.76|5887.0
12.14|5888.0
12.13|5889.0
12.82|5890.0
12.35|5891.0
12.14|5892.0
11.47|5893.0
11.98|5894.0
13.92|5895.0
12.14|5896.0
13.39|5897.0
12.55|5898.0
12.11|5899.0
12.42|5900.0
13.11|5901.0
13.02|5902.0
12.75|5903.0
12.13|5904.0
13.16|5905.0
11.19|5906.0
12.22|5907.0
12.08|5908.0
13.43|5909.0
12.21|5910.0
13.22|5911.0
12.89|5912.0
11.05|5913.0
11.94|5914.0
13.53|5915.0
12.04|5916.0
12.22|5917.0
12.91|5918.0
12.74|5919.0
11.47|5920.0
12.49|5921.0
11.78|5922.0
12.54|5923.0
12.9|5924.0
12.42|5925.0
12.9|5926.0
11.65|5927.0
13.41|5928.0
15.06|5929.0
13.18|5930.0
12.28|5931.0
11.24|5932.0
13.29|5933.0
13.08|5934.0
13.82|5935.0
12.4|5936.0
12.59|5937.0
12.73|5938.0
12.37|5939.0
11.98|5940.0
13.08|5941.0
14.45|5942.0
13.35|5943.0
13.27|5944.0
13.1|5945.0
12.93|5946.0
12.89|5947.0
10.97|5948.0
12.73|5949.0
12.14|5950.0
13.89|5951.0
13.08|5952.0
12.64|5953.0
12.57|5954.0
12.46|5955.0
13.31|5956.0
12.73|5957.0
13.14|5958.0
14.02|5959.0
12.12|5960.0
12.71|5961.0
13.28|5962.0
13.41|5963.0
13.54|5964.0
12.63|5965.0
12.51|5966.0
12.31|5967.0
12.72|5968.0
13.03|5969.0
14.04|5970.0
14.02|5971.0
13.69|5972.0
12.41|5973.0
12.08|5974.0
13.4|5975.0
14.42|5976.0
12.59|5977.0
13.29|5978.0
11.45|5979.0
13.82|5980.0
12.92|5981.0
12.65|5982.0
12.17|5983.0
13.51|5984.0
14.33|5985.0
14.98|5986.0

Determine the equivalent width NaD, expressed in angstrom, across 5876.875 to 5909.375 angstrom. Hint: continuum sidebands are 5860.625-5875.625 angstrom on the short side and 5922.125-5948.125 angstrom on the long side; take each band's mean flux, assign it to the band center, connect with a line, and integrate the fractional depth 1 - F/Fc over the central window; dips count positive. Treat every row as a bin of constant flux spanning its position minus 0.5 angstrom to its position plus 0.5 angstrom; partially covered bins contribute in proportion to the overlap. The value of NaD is 1.17 angstrom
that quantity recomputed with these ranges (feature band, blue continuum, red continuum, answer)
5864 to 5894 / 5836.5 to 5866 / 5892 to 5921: -1.6 angstrom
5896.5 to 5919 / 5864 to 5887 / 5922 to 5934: 1.2 angstrom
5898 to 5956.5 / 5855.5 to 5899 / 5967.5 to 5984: 2.4 angstrom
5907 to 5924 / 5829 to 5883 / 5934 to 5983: 1.0 angstrom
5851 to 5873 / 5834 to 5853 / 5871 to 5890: 0.2 angstrom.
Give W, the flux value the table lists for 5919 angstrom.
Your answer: 12.74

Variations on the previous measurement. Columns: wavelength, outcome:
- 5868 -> 13.86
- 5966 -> 12.51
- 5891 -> 12.35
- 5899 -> 12.11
